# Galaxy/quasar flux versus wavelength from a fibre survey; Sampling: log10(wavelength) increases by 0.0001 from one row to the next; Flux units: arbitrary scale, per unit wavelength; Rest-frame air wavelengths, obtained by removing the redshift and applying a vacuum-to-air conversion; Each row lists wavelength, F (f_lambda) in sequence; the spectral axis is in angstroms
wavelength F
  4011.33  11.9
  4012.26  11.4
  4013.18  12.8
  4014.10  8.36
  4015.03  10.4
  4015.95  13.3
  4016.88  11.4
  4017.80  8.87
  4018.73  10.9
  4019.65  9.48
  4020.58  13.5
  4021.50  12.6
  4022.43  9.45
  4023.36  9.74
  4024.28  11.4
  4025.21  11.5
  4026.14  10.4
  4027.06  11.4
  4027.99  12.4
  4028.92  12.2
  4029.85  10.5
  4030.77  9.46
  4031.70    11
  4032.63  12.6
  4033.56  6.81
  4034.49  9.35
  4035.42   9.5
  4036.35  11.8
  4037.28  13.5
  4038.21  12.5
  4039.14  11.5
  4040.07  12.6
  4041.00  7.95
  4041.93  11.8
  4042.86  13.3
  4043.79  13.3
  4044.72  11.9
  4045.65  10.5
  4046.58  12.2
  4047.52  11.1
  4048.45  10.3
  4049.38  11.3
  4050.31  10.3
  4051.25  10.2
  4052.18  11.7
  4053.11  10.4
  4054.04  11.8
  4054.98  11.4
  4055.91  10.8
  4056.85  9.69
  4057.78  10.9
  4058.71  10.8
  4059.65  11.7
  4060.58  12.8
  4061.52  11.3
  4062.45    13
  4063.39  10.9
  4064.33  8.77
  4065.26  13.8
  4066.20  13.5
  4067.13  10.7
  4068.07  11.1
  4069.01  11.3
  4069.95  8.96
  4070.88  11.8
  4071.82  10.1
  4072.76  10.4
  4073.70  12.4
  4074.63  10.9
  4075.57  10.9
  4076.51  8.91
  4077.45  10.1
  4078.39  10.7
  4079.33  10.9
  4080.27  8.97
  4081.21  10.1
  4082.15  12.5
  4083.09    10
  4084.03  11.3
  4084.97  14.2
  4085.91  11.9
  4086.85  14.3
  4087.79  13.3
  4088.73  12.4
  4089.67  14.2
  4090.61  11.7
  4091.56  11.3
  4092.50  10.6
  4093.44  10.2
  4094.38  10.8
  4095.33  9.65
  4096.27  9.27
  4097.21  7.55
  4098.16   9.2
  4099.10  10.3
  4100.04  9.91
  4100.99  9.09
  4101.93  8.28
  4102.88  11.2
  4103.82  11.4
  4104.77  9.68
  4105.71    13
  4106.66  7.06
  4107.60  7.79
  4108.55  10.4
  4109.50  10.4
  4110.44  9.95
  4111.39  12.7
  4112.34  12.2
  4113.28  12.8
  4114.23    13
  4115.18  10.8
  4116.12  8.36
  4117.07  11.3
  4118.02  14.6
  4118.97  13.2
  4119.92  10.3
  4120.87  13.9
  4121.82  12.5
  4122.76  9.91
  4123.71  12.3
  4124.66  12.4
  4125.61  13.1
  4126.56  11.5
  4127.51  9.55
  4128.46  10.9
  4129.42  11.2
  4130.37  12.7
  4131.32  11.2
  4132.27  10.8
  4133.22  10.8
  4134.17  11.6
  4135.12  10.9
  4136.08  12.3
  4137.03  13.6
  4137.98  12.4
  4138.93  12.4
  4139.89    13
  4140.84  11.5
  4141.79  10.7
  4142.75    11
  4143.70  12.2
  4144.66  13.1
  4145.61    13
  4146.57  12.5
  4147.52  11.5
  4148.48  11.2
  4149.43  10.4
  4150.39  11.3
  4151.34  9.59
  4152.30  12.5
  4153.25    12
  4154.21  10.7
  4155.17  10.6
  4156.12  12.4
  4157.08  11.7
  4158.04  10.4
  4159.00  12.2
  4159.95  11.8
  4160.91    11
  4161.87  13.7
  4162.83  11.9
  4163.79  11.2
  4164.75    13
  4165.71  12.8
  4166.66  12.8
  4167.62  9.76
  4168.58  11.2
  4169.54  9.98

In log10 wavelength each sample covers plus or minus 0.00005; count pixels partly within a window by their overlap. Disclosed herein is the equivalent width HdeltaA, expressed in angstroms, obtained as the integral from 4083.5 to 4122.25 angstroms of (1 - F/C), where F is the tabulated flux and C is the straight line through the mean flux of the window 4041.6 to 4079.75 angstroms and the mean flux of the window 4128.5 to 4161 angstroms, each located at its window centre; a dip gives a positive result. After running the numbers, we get 1.0 angstroms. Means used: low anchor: 11.2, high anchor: 11.6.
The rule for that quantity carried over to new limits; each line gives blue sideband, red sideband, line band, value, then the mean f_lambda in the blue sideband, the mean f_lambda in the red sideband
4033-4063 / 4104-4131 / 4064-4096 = 0.0 angstroms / 11.2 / 11.3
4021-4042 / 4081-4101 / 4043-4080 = -0.3 angstroms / 10.9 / 11.1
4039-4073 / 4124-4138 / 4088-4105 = 1.5 angstroms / 11.2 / 11.6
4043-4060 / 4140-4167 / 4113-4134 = -0.2 angstroms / 11.2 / 11.8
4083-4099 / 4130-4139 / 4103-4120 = 0.7 angstroms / 11.3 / 11.8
